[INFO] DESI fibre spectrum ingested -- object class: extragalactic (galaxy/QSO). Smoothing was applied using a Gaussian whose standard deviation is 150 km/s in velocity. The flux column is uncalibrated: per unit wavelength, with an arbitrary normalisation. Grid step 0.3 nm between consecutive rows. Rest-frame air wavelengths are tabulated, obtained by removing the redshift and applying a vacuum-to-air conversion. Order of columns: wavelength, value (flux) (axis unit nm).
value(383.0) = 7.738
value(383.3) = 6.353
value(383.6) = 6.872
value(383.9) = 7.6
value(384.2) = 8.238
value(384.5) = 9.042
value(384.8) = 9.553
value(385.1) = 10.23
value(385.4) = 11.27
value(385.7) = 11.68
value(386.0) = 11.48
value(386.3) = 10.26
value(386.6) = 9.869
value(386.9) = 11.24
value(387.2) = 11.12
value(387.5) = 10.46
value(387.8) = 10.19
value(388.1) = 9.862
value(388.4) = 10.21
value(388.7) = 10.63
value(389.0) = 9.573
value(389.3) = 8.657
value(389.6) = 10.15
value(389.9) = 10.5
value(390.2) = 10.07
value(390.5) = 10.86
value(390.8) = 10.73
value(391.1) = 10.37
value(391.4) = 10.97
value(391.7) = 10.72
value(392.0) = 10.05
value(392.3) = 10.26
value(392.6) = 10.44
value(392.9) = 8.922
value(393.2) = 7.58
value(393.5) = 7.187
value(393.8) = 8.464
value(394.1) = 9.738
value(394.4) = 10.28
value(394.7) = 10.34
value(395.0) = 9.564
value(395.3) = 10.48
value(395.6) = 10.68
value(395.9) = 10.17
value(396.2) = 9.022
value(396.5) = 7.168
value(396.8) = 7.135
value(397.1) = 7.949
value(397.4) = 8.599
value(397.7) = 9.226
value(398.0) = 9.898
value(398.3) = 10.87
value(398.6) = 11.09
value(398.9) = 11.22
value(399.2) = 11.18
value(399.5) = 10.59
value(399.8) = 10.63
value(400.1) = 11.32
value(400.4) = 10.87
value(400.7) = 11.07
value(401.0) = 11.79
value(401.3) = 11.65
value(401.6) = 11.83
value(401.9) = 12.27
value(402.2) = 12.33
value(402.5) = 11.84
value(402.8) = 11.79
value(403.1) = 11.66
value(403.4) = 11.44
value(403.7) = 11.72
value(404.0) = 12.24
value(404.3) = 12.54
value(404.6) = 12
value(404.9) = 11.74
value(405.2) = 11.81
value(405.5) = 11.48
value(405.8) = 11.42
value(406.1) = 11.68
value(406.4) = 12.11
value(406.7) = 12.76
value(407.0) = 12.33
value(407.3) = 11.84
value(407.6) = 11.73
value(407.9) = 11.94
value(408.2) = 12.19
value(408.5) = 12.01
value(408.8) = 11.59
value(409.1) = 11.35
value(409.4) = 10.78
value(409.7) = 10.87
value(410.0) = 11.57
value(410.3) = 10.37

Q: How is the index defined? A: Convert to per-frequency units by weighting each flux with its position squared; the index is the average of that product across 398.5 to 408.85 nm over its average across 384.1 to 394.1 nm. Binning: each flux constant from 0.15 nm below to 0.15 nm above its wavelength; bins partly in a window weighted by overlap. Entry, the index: 1.26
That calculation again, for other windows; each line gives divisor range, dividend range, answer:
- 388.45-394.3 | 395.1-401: 1.06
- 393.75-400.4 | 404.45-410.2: 1.25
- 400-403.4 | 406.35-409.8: 1.04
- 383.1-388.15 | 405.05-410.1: 1.35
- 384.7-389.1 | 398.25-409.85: 1.21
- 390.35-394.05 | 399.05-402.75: 1.23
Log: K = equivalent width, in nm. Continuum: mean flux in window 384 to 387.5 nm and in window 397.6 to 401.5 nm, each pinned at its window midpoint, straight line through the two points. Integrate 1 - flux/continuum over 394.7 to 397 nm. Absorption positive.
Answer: 0.33 nm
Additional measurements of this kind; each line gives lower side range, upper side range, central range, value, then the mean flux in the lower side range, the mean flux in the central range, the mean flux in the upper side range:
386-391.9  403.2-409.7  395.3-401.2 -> 0.581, 10.4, 10.1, 11.8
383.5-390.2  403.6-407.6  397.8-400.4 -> 0.105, 9.97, 10.8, 12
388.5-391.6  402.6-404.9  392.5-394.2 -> 0.321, 10.3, 8.64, 11.9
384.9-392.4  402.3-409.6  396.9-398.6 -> 0.271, 10.5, 9.4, 11.8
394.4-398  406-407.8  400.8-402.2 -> -0.168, 9.2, 11.9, 12.1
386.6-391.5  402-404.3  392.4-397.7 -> 0.934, 10.3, 9.06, 11.9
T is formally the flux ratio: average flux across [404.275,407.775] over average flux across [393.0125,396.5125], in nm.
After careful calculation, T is 1.28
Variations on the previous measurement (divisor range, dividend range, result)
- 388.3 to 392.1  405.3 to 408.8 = 1.16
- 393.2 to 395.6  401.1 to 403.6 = 1.26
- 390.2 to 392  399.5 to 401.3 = 1.05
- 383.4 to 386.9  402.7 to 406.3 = 1.22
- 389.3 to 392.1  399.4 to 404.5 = 1.12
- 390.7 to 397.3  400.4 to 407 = 1.25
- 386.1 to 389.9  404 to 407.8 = 1.17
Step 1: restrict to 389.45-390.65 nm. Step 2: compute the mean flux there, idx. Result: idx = 10.4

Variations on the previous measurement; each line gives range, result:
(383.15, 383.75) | 6.61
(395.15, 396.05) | 10.4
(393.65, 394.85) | 9.71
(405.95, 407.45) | 12.1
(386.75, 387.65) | 10.9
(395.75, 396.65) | 8.79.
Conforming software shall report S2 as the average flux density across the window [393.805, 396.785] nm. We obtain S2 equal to 9.54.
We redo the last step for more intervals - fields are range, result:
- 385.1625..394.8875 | 10.1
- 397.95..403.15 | 11.3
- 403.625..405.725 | 11.9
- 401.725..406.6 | 11.9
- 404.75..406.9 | 11.9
